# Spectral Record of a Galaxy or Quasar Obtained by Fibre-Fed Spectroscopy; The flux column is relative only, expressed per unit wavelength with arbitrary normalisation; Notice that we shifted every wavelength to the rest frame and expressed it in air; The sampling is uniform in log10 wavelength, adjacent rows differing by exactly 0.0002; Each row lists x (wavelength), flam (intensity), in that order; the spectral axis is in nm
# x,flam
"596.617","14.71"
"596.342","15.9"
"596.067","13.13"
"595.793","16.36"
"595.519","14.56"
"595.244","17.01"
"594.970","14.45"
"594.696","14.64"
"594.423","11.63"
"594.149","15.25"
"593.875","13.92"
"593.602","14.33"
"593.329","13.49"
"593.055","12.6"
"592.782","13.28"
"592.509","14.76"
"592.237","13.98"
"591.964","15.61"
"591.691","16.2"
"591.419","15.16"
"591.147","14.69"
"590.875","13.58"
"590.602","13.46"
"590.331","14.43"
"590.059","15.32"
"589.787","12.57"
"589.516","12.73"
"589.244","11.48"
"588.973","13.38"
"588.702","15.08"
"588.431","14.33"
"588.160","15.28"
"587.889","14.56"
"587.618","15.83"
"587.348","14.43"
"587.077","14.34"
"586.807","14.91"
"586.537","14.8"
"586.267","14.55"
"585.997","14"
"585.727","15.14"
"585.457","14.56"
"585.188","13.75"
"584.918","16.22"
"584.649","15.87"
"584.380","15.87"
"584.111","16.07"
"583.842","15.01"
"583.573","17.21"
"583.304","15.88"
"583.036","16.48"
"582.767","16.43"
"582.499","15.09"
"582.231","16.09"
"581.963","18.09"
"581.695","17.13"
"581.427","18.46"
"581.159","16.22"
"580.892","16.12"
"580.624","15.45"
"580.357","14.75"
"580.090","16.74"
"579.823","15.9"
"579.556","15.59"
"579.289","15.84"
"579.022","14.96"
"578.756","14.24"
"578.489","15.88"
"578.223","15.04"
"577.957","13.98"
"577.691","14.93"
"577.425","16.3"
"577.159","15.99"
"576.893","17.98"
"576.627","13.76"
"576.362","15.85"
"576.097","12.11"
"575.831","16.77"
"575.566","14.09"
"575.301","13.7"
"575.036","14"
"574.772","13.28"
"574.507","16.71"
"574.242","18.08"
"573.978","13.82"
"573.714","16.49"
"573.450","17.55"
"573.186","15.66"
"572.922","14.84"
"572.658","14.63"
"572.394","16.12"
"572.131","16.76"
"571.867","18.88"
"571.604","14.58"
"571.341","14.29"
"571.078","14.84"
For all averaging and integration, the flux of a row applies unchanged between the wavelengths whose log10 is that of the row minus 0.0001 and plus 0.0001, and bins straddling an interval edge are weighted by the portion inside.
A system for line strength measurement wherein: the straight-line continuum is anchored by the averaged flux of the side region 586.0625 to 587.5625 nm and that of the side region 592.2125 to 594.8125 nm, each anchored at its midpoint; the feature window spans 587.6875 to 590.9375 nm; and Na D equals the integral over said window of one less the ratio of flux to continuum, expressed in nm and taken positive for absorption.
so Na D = 0.097 nm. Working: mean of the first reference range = 14.6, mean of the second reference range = 13.8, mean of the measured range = 13.9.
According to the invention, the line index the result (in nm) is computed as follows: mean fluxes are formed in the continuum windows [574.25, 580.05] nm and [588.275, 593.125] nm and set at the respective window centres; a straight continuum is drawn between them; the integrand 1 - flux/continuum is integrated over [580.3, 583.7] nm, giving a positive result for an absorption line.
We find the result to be -0.385 nm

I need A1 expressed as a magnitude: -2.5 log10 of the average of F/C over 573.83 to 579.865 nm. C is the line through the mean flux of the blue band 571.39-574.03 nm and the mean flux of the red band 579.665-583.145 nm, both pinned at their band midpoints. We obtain 0.07 mag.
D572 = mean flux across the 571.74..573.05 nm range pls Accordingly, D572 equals 16.2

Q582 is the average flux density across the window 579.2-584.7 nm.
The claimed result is 16.2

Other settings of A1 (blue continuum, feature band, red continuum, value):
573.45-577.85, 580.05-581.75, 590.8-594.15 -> -0.09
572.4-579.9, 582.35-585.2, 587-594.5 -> -0.09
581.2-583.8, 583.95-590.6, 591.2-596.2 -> 0.09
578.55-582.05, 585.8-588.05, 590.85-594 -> 0.03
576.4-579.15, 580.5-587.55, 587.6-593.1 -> -0.07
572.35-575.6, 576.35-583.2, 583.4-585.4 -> -0.03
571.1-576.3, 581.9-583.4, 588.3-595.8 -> -0.10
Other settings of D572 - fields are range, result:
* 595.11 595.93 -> 16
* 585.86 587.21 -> 14.5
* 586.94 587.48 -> 14.4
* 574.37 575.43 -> 14.4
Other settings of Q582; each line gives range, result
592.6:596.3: 14.3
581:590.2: 15.2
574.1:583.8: 15.7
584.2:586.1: 15.1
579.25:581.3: 15.8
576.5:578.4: 15.4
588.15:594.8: 14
